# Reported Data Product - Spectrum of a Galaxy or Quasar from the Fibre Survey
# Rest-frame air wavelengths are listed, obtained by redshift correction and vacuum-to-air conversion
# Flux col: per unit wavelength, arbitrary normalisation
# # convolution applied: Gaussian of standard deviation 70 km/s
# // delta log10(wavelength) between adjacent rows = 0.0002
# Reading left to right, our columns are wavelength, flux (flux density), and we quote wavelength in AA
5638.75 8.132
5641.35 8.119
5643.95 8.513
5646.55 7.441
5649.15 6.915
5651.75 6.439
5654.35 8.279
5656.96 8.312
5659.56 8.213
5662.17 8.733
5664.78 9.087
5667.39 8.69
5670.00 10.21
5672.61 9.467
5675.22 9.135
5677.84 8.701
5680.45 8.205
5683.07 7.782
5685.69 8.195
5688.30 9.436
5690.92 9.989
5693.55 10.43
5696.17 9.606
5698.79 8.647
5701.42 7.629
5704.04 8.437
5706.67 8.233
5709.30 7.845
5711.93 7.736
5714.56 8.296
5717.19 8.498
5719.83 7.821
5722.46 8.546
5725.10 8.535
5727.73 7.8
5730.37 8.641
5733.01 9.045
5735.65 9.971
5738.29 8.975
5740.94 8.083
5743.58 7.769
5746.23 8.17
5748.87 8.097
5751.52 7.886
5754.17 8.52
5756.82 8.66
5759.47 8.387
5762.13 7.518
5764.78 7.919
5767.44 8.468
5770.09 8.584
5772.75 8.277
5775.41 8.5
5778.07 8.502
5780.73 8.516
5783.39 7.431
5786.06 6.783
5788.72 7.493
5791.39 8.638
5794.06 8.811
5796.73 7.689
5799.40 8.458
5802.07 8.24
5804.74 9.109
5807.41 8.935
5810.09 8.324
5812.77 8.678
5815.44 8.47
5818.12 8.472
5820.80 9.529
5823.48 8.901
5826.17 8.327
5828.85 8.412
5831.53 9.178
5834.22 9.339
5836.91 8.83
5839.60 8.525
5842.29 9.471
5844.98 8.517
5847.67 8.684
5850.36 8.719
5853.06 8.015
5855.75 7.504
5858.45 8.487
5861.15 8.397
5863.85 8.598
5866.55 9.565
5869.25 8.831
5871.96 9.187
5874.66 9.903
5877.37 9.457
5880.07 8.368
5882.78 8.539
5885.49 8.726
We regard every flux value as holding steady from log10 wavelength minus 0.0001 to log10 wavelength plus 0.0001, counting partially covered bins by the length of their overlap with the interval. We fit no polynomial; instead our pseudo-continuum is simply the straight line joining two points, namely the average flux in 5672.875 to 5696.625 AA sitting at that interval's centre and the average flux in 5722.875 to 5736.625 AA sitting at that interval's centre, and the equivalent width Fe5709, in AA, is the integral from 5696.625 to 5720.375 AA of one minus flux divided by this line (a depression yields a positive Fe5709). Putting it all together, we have 1.9 AA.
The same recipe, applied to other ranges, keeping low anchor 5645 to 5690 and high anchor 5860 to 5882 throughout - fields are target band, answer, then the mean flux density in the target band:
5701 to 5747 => 1.4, 8.35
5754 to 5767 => 0.8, 8.19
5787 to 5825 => 1.3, 8.53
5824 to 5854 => 0.7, 8.74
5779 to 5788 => 1.2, 7.61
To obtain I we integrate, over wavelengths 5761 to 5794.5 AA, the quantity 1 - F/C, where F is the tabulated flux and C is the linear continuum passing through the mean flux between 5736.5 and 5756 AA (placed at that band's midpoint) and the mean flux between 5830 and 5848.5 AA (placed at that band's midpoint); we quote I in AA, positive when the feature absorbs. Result 1.6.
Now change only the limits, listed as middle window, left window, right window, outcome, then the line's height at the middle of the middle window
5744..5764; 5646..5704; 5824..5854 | 1.2 AA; 8.68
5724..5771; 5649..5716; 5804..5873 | 1.4 AA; 8.65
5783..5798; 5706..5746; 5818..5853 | 1.4 AA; 8.64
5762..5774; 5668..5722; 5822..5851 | 0.8 AA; 8.77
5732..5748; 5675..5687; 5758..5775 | -0.8 AA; 8.25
